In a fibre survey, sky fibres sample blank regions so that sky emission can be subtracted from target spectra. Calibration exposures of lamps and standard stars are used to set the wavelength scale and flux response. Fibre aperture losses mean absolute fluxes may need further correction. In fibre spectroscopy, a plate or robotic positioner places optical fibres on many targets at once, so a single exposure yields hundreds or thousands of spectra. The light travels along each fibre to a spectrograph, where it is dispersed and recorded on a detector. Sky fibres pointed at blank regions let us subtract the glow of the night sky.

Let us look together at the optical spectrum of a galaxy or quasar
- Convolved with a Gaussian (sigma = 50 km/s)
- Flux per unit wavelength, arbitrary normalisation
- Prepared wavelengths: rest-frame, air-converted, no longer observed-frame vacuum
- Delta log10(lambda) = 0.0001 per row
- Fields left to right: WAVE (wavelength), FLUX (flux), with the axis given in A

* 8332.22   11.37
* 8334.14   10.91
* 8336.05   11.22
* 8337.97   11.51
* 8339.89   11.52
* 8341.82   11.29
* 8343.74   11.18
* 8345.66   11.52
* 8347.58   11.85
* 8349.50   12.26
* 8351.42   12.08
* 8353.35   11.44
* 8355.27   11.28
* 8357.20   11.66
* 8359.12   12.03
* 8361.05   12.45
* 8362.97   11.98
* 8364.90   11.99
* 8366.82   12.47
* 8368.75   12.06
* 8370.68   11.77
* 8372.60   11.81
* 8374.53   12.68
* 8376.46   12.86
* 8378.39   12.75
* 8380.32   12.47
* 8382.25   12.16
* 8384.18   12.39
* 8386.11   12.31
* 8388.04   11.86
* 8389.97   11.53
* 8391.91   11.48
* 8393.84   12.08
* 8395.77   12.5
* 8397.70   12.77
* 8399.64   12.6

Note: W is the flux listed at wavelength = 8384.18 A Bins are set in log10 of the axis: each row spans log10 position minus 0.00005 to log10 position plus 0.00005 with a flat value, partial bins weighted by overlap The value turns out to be 12.39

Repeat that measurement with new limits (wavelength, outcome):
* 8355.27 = 11.28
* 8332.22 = 11.37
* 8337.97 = 11.51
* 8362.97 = 11.98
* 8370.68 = 11.77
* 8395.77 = 12.5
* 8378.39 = 12.75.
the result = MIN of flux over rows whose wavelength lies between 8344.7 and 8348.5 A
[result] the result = 11.52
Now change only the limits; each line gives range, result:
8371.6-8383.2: 11.81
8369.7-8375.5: 11.77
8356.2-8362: 11.66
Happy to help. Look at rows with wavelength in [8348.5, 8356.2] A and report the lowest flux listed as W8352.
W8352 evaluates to 11.28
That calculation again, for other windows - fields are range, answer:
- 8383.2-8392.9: 11.48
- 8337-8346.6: 11.18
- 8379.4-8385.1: 12.16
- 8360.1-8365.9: 11.98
